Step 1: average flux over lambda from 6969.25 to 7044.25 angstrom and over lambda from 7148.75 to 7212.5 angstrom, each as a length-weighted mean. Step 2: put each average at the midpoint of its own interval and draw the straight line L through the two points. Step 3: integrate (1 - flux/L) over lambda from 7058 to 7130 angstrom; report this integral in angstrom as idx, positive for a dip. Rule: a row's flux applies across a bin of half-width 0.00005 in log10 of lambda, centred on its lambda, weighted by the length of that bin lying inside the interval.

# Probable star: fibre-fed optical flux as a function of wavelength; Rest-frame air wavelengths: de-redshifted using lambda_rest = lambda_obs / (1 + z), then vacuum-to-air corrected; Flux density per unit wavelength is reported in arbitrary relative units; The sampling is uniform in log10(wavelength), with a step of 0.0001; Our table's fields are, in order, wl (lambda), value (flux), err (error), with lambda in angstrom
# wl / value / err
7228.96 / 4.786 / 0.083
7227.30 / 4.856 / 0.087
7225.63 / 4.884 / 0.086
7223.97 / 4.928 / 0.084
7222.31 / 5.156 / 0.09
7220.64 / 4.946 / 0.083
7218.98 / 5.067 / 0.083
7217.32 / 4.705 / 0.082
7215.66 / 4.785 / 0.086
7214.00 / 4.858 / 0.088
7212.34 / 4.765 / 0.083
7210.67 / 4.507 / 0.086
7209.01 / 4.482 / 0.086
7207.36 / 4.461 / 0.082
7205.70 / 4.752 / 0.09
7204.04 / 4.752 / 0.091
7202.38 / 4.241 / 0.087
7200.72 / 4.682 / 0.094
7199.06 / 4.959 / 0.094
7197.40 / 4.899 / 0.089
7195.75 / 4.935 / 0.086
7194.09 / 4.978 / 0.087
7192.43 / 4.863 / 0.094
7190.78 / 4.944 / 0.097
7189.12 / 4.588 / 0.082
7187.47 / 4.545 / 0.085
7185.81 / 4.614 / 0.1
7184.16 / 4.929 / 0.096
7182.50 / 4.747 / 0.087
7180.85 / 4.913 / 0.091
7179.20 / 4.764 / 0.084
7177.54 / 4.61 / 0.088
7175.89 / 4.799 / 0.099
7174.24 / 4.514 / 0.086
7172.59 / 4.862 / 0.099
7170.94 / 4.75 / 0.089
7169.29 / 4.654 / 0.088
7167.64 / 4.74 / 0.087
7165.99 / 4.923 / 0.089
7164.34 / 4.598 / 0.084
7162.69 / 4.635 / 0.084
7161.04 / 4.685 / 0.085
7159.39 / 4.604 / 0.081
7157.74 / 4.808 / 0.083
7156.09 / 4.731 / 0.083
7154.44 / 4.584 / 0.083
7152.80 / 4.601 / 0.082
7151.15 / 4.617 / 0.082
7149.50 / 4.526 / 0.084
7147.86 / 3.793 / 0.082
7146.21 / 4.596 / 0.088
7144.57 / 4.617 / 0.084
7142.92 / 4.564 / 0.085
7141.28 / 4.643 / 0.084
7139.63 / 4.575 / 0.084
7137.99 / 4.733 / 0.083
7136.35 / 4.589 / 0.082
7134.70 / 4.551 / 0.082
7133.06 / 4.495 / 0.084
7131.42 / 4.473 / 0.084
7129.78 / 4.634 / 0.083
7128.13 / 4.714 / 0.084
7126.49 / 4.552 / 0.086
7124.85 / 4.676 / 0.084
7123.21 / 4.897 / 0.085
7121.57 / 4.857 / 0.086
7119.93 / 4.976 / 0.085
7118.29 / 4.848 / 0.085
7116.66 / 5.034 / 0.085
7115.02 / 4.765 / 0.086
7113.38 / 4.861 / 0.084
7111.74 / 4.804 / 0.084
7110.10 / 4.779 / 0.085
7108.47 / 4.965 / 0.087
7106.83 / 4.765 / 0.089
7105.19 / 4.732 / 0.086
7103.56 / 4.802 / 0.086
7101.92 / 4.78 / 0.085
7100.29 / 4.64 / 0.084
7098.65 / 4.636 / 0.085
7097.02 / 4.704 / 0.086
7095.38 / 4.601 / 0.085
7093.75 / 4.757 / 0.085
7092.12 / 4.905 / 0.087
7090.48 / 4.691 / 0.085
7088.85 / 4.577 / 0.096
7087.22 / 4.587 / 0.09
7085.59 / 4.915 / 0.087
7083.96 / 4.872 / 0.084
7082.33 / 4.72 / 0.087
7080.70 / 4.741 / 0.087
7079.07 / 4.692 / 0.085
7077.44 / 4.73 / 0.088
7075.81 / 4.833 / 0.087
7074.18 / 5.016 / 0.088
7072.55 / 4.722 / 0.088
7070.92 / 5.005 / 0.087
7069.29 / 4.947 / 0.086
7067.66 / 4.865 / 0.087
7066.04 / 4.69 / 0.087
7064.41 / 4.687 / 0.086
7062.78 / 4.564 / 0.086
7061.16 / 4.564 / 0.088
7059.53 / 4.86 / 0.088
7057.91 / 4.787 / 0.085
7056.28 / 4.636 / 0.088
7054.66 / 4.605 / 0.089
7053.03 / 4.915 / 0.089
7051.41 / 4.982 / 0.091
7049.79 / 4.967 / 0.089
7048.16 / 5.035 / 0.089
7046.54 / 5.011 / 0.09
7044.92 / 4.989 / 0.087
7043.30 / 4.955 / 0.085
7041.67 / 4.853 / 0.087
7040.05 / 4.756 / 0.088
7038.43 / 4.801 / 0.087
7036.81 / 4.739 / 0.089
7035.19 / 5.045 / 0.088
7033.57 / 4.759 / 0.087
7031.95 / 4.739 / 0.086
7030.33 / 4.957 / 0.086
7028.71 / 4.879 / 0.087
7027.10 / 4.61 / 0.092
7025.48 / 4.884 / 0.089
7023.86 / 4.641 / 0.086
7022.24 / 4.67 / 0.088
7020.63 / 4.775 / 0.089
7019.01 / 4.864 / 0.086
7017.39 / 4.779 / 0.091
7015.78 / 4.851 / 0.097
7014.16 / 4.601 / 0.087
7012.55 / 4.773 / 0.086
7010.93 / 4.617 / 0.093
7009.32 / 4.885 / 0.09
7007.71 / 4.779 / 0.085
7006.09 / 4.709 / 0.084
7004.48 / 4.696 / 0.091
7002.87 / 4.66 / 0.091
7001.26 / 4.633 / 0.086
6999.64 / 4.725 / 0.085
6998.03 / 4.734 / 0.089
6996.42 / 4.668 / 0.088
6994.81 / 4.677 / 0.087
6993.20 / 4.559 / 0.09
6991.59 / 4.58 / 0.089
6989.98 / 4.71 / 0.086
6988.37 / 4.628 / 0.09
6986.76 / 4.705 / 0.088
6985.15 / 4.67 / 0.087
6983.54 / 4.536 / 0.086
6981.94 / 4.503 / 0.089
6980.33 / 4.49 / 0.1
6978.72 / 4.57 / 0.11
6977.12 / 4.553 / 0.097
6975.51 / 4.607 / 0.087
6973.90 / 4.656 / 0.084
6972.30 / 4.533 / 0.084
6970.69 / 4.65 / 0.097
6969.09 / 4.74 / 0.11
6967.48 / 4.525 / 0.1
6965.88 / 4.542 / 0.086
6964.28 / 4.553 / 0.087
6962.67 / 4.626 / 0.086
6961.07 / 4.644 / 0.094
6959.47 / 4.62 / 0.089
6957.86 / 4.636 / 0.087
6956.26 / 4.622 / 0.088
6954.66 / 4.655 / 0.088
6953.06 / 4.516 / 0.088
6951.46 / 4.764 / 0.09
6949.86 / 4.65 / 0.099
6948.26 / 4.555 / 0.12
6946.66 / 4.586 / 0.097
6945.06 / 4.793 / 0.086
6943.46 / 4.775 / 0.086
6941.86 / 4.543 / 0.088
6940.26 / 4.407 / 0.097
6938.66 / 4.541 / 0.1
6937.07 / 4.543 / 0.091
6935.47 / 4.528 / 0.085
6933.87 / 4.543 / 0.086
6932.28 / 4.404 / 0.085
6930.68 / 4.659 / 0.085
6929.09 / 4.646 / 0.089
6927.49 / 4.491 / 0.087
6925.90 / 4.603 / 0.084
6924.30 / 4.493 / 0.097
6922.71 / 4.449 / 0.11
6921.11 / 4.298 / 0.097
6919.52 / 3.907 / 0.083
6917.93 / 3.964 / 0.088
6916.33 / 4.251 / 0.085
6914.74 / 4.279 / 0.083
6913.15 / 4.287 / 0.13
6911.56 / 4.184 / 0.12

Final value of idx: -0.99 angstrom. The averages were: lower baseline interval 4.71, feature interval 4.77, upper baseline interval 4.71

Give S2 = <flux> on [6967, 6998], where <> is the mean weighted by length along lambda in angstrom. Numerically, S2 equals 4.61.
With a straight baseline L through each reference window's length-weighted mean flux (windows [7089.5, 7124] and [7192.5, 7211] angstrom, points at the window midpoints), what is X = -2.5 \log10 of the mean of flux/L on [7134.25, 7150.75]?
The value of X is 0.06 mag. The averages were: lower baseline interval 4.8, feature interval 4.52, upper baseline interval 4.71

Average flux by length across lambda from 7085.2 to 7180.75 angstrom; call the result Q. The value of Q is 4.69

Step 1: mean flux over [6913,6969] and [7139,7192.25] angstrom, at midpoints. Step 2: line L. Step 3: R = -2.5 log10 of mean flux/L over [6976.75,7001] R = -0.02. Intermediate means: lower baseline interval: 4.52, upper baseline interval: 4.66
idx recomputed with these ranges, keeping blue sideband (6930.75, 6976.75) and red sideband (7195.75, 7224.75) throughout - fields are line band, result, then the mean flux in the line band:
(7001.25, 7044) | -1.2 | 4.78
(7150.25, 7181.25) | 0.2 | 4.7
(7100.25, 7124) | -0.7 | 4.84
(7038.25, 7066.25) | -0.9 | 4.82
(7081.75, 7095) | -0.2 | 4.75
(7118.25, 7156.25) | 0.9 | 4.61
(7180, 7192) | 0.0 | 4.76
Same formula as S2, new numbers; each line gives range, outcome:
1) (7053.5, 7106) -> 4.75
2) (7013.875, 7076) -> 4.82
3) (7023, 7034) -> 4.78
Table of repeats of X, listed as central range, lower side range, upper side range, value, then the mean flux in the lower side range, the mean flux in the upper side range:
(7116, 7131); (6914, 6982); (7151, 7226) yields -0.023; 4.53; 4.75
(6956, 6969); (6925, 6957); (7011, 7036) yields 0.009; 4.59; 4.78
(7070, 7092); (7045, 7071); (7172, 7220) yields 0.006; 4.82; 4.74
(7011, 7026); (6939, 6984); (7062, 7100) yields -0.017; 4.6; 4.76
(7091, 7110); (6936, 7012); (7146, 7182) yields -0.025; 4.63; 4.65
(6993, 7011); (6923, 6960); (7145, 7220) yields -0.021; 4.59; 4.7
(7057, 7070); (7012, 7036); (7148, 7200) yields 0.007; 4.79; 4.73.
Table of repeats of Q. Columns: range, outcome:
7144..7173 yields 4.63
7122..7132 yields 4.67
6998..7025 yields 4.73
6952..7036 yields 4.68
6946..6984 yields 4.6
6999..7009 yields 4.71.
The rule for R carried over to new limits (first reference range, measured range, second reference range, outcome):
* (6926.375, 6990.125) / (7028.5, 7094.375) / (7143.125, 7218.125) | -0.04 mag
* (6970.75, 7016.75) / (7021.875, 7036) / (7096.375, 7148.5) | -0.03 mag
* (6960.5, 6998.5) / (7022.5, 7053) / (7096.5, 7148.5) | -0.05 mag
